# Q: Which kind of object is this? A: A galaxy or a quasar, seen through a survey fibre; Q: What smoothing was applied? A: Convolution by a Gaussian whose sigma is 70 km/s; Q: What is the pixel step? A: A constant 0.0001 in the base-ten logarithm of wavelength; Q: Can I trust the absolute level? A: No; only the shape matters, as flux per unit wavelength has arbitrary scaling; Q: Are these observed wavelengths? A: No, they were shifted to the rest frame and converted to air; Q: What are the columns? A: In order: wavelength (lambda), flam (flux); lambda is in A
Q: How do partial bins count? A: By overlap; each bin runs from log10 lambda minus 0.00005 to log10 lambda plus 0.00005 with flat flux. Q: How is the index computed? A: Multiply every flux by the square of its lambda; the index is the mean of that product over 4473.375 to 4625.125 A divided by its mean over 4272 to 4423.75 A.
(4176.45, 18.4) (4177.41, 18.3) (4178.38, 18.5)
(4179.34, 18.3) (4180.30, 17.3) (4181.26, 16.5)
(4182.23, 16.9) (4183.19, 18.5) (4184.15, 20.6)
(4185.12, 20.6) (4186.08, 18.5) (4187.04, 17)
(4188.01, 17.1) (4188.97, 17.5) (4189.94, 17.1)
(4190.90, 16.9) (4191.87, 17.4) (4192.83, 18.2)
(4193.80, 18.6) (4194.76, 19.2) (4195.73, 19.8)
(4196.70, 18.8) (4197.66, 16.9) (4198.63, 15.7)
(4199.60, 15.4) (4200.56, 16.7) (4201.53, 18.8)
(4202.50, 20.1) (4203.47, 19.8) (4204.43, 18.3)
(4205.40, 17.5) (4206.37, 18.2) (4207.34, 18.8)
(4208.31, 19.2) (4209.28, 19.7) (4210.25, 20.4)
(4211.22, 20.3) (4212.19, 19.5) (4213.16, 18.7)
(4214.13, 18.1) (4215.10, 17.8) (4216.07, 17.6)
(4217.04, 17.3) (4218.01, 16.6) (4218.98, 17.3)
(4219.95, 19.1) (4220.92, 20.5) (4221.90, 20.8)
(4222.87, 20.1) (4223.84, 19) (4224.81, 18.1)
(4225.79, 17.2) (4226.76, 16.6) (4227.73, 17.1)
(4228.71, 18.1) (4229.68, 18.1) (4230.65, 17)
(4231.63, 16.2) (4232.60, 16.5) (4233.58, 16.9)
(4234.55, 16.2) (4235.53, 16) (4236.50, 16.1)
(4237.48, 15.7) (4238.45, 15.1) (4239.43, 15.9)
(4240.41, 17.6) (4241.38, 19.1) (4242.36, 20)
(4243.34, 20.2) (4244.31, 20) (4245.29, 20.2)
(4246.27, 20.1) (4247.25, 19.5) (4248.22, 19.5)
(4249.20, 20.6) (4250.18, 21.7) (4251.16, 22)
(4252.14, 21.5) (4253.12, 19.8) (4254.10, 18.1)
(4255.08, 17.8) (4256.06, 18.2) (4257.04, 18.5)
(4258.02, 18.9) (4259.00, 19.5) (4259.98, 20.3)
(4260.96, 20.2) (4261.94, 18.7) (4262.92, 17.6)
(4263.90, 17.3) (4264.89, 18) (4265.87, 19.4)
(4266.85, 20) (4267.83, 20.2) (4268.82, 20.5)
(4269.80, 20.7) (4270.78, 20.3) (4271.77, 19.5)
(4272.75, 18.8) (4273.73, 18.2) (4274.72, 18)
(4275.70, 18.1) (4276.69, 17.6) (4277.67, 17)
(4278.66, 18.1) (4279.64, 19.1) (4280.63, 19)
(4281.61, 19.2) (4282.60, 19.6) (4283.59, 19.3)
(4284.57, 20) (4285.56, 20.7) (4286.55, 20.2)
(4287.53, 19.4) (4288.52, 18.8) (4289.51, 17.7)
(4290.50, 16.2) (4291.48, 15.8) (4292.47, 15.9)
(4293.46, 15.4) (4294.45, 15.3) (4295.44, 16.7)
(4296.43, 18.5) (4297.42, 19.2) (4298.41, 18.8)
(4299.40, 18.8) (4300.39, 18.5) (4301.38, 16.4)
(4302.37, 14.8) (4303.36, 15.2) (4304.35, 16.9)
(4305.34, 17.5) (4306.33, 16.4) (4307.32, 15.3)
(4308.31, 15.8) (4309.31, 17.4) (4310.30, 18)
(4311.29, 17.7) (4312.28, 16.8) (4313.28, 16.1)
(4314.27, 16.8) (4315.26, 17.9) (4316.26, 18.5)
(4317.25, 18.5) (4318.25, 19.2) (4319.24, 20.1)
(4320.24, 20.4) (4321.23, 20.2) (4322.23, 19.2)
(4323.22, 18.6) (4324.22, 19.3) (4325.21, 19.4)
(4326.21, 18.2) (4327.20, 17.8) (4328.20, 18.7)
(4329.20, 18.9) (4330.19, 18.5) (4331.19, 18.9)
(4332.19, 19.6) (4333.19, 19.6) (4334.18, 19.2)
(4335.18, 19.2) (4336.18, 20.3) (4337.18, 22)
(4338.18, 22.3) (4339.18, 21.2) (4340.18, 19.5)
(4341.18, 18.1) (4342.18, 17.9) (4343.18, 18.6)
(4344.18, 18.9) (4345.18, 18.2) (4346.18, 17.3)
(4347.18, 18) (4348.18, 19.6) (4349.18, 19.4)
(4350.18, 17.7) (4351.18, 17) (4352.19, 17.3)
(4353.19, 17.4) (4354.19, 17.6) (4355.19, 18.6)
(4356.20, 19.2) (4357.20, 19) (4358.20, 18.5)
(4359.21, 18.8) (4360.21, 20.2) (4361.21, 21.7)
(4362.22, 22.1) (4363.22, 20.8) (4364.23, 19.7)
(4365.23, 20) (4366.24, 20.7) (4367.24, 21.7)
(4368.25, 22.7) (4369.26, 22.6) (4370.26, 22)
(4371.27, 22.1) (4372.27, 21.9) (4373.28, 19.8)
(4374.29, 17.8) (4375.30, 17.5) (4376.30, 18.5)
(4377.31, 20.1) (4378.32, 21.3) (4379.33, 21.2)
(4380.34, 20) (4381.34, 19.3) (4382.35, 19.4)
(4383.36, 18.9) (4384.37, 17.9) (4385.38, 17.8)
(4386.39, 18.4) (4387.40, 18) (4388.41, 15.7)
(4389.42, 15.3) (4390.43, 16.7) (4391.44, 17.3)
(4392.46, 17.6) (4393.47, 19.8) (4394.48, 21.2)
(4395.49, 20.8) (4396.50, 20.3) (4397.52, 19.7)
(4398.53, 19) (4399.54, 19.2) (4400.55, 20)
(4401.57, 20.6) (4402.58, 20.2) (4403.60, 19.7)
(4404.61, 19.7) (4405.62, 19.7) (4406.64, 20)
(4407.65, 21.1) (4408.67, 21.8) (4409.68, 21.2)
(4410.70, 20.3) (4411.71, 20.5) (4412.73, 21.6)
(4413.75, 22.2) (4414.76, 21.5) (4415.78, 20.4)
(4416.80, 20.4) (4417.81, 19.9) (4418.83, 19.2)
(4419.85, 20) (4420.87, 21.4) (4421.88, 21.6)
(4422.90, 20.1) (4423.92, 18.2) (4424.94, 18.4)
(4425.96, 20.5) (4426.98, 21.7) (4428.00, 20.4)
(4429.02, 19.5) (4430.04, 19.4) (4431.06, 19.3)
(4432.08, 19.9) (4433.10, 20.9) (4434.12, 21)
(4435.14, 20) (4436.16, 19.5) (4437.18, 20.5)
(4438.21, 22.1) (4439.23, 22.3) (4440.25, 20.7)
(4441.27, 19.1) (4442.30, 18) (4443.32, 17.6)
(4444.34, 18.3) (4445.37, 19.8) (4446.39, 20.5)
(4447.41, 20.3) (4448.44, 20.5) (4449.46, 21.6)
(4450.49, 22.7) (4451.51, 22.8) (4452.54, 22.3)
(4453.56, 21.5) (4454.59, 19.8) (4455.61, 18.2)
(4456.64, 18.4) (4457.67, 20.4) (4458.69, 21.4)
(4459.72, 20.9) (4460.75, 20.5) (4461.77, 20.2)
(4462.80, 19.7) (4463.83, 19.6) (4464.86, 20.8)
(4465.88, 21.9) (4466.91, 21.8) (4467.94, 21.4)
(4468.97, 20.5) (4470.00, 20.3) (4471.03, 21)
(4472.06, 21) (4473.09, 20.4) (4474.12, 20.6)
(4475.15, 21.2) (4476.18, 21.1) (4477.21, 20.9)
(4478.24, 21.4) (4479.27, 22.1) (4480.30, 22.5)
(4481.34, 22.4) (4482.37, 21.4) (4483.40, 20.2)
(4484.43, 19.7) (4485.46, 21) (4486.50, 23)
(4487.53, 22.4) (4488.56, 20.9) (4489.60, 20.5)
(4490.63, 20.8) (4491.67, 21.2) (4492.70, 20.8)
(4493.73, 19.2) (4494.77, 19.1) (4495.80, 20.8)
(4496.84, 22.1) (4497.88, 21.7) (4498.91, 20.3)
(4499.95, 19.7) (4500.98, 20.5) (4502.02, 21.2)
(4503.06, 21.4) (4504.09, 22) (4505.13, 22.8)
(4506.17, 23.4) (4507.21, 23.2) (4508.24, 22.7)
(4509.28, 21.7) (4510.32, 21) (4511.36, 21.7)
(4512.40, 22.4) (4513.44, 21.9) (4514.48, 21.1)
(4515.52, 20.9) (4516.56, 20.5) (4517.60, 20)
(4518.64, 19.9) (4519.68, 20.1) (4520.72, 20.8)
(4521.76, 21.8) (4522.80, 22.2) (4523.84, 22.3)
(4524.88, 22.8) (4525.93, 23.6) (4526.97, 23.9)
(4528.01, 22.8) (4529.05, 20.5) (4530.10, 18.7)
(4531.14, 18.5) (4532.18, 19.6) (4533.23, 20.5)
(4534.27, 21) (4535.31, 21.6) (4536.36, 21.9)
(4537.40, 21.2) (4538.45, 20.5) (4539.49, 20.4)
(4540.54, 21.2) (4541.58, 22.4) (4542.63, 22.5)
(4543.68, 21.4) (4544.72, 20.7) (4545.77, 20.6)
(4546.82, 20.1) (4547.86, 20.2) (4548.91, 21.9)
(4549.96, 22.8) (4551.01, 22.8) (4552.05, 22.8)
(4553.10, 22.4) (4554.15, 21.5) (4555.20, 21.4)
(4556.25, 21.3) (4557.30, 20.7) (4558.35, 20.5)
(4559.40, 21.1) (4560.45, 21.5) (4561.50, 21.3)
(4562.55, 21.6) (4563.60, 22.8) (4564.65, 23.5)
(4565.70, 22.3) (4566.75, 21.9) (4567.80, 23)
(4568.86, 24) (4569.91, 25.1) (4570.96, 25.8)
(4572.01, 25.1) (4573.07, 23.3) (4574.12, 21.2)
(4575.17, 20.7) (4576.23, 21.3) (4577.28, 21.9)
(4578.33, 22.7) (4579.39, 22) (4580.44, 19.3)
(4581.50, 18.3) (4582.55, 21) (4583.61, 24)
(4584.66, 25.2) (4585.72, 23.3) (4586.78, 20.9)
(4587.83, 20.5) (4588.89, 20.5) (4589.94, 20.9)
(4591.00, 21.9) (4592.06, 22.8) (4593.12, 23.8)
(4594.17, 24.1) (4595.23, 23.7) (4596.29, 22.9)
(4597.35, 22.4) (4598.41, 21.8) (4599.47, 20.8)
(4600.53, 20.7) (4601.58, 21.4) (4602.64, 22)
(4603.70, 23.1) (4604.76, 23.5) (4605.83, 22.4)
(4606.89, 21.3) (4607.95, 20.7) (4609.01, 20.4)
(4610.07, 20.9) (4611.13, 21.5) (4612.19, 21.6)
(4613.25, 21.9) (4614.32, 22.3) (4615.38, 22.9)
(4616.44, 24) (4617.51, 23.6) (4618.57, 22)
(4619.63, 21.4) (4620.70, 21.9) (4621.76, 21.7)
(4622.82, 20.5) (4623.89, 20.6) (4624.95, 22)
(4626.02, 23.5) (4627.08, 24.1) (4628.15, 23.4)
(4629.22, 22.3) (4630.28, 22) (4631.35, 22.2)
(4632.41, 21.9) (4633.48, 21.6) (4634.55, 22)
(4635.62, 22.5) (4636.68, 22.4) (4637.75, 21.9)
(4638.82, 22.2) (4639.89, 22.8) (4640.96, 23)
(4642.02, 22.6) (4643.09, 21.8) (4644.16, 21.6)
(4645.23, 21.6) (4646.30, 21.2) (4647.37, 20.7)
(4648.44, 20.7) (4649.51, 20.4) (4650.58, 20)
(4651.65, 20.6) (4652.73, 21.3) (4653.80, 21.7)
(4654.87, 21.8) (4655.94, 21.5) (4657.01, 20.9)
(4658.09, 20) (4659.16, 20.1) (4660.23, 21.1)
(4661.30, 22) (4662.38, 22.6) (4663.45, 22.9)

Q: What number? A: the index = 1.2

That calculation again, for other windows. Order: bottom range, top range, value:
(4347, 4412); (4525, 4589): 1.21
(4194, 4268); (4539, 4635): 1.40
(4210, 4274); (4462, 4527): 1.28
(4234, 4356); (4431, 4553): 1.24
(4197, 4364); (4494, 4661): 1.34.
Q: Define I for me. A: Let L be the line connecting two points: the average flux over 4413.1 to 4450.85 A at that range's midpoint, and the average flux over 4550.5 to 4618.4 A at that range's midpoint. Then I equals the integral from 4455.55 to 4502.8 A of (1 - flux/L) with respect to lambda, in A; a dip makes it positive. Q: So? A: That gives 0.0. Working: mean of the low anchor 20.2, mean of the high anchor 22.2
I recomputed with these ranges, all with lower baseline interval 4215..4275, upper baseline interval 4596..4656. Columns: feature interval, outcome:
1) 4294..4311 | 1.8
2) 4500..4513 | -0.7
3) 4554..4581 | -1.0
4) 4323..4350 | 0.4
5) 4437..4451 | 0.0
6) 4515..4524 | 0.0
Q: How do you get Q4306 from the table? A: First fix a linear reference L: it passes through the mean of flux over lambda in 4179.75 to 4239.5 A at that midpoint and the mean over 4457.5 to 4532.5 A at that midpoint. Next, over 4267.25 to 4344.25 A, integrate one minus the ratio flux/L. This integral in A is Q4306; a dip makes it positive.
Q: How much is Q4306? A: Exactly 2.3 A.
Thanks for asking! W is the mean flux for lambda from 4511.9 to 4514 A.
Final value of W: 22.1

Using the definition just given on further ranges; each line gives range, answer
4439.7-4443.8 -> 18.9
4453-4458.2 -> 19.7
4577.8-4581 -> 21.3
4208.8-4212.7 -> 20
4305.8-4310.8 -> 16.6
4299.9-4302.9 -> 16.6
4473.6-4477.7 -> 21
